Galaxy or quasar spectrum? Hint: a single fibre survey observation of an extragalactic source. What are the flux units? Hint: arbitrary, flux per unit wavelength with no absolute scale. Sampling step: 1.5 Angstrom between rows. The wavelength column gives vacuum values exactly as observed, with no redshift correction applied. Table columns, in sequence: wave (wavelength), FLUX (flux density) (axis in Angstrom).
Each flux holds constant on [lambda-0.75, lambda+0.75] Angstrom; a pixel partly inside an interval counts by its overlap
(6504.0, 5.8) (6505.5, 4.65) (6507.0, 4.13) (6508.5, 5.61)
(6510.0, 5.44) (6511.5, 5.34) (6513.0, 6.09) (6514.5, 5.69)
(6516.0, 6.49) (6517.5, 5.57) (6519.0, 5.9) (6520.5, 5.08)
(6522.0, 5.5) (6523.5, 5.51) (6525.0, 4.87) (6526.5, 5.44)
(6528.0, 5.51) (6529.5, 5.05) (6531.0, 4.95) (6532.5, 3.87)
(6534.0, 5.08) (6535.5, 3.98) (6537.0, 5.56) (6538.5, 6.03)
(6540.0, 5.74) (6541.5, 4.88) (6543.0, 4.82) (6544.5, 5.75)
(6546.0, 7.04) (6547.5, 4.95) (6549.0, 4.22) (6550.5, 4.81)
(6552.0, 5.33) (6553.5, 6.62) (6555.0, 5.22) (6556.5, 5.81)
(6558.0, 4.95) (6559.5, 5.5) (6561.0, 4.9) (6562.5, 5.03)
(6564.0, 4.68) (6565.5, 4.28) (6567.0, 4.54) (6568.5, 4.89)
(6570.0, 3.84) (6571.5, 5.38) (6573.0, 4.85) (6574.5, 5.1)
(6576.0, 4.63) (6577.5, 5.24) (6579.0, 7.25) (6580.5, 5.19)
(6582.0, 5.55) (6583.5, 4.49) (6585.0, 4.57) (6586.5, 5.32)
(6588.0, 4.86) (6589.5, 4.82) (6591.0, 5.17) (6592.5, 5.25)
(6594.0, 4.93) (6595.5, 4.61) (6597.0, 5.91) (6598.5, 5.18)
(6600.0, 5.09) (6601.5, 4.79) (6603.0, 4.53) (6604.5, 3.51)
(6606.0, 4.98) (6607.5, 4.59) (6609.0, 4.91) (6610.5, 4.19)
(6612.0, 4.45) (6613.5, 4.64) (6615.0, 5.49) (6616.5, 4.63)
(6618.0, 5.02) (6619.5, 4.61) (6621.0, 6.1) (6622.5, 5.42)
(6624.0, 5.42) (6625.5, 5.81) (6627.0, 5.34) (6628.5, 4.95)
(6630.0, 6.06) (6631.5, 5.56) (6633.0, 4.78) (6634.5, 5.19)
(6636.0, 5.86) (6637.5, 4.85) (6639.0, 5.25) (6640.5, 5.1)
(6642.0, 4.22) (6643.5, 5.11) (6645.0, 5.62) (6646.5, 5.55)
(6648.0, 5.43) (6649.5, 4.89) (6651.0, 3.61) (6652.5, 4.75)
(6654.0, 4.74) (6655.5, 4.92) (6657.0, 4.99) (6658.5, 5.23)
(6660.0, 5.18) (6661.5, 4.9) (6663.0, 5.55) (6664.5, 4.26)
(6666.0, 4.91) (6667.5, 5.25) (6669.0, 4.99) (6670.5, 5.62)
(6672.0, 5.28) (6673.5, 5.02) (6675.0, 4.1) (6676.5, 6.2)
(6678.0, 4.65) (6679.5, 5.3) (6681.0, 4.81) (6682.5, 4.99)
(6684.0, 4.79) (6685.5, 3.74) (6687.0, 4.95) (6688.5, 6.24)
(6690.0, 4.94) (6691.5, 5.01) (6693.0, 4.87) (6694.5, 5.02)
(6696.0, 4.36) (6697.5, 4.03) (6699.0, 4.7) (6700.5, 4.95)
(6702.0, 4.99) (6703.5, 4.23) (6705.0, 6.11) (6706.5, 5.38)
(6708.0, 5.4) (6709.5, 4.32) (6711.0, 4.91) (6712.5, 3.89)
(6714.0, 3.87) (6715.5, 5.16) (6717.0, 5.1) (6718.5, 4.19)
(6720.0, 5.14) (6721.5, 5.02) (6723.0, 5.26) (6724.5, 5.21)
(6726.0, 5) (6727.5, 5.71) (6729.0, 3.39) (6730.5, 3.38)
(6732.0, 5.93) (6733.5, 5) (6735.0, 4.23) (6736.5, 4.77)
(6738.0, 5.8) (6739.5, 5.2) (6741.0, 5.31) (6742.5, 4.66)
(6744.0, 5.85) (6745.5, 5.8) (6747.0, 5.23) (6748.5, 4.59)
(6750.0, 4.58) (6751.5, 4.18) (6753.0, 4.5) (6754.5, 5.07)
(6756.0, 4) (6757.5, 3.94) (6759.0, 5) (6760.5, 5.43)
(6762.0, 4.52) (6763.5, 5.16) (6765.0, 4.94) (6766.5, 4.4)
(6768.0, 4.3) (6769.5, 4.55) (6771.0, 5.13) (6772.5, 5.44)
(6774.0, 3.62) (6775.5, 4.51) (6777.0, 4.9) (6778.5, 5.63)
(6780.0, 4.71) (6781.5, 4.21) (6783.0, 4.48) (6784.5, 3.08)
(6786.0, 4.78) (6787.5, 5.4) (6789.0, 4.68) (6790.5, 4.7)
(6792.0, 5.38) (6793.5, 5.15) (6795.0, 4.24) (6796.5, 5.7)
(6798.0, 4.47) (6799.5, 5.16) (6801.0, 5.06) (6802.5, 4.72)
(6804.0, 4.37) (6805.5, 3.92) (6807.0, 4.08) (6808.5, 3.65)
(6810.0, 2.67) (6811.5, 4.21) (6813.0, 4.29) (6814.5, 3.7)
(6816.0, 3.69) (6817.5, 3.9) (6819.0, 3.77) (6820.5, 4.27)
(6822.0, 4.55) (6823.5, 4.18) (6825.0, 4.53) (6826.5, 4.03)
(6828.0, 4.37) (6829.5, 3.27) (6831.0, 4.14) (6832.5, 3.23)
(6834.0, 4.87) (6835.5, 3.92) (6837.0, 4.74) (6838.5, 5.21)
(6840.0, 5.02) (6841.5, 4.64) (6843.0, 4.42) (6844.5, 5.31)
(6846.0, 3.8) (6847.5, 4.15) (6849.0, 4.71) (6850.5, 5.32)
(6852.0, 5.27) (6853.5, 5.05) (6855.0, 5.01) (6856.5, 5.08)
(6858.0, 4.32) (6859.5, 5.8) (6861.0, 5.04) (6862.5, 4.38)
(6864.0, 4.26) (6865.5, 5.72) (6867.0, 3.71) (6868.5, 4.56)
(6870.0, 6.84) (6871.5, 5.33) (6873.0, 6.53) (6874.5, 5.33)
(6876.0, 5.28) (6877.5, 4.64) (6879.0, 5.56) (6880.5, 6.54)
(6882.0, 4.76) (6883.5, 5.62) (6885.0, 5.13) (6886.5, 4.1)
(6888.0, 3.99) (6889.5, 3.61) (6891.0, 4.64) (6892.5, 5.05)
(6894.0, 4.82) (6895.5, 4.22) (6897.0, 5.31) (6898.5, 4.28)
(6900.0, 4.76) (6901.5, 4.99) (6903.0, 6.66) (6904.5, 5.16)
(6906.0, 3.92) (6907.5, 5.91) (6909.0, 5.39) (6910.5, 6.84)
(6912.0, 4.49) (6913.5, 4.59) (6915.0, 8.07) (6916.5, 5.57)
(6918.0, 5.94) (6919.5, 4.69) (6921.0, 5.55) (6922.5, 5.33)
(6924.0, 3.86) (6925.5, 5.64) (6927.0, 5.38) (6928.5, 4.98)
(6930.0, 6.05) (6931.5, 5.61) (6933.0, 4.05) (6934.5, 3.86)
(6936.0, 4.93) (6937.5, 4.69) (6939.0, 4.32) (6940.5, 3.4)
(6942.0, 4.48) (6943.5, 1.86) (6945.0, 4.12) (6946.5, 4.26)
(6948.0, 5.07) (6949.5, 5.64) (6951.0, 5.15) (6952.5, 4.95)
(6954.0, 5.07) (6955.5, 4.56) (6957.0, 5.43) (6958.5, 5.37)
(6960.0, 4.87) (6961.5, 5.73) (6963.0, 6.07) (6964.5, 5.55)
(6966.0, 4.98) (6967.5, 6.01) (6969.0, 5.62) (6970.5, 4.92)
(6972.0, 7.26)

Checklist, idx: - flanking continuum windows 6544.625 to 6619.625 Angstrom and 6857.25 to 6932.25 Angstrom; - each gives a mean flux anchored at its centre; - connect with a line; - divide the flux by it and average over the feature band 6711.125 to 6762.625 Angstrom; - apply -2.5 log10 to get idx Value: 0.06 mag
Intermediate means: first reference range 5.02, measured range 4.82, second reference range 5.17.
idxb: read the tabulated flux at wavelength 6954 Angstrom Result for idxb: 5.07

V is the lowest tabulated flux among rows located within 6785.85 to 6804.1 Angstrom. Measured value 4.24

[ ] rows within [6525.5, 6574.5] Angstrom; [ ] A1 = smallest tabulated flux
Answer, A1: 3.84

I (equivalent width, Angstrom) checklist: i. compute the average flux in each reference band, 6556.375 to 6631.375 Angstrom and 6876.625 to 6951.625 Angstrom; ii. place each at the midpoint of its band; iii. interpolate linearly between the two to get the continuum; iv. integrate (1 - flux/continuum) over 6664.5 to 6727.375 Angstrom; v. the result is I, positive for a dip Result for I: 0.9 Angstrom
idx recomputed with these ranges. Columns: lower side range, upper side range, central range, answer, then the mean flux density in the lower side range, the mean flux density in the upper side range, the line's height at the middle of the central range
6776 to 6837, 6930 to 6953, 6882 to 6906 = -0.08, 4.36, 4.47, 4.43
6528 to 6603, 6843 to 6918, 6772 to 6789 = 0.11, 5.11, 5.09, 5.1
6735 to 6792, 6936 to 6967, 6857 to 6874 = -0.08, 4.79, 4.79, 4.79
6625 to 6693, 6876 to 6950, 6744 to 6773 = 0.05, 5.07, 4.95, 5.02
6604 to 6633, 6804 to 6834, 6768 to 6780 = -0.14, 5.04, 3.95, 4.2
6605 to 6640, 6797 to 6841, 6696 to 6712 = -0.03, 5.12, 4.22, 4.75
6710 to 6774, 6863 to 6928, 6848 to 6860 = 0.01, 4.81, 5.17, 5.07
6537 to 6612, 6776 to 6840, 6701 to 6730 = -0.04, 5.07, 4.39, 4.66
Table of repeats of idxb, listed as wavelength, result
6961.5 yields 5.73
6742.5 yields 4.66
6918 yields 5.94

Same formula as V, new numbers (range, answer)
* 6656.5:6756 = 3.38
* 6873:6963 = 1.86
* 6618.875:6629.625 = 4.61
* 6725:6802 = 3.08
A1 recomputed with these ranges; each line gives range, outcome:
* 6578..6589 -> 4.49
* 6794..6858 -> 2.67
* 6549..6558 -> 4.22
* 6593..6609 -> 3.51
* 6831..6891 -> 3.23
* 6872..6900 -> 3.61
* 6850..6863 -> 4.32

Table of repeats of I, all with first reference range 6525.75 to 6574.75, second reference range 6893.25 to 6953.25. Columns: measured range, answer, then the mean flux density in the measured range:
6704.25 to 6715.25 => 0.43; 4.85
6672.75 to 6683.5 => 0.12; 5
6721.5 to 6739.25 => 0.52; 4.89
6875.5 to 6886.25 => -0.69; 5.3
